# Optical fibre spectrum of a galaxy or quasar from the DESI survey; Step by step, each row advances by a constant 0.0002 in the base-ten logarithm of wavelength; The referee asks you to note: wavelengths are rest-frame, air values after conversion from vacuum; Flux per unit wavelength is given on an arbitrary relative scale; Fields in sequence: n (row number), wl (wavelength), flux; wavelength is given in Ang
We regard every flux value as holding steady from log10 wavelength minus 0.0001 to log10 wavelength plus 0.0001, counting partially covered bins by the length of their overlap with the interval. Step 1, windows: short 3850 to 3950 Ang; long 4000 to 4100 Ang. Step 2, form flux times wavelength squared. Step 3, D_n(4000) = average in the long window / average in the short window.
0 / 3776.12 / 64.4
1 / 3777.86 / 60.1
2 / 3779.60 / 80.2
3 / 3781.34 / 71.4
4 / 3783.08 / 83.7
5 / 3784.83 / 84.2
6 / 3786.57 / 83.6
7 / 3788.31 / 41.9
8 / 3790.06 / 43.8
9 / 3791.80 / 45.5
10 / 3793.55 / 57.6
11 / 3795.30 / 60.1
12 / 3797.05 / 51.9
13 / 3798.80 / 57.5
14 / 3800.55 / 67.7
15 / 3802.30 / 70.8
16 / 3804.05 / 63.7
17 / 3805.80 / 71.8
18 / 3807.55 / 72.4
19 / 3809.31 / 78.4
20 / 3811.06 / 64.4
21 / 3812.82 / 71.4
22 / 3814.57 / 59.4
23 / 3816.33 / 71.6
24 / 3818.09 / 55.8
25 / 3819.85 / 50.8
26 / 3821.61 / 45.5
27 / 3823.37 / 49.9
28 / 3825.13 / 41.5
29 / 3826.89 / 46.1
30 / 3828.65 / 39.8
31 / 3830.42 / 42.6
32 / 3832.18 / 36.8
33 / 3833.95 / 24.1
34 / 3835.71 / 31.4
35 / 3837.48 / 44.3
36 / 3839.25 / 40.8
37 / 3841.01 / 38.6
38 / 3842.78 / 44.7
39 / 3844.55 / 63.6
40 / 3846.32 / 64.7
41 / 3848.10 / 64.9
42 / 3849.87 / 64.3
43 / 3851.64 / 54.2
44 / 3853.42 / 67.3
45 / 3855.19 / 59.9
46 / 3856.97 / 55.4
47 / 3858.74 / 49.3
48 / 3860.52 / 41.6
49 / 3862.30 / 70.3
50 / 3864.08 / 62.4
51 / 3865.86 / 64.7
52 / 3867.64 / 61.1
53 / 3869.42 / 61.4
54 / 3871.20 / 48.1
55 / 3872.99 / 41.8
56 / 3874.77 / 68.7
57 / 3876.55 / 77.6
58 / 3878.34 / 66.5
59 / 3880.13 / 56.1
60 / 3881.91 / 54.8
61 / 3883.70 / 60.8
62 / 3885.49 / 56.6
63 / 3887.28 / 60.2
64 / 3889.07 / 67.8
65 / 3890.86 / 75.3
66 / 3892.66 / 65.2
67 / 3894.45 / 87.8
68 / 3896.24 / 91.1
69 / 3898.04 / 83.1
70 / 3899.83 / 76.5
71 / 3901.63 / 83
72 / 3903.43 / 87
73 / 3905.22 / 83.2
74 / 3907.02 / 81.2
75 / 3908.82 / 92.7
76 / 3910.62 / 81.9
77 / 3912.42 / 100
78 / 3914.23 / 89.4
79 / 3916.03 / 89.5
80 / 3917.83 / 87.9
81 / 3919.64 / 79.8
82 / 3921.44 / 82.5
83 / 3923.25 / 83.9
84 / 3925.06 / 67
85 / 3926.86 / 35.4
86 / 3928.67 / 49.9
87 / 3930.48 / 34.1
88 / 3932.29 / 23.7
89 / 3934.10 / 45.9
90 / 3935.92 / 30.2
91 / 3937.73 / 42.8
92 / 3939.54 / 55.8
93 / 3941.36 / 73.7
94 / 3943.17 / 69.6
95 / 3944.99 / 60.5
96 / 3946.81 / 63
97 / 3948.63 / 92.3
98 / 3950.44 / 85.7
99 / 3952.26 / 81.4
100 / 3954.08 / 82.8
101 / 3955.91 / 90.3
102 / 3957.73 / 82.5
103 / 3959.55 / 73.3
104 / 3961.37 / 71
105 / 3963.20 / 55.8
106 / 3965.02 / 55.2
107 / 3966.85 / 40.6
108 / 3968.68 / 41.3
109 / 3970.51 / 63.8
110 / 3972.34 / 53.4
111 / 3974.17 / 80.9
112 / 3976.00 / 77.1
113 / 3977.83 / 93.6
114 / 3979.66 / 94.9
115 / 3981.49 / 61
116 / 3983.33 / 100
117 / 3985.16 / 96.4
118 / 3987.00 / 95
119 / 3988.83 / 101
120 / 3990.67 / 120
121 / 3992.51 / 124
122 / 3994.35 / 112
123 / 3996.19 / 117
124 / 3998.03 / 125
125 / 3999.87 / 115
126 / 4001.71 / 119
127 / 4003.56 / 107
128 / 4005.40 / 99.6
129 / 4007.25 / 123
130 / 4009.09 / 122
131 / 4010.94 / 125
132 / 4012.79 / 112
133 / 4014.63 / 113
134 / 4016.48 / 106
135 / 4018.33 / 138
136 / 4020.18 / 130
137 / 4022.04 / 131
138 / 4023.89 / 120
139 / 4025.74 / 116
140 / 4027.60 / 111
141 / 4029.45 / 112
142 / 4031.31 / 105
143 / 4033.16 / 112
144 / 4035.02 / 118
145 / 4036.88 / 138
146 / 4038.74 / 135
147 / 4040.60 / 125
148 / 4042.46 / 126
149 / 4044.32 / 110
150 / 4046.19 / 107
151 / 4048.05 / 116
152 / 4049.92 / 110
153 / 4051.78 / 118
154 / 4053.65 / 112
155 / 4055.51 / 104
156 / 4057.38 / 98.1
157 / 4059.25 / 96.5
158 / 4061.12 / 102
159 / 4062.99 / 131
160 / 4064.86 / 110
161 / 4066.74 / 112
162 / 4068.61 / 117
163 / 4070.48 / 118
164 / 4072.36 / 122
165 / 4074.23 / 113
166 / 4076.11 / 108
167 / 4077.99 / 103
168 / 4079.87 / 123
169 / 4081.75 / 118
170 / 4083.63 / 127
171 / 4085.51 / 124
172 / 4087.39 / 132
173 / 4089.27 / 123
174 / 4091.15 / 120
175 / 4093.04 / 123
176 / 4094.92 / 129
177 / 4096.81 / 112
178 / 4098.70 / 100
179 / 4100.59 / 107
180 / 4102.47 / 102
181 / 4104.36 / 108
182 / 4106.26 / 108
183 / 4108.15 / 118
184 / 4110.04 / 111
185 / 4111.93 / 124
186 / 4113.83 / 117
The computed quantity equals 1.89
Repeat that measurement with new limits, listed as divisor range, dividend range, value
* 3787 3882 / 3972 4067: 2.18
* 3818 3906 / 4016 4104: 2.19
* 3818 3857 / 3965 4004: 2.02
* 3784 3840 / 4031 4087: 2.38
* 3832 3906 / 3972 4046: 1.95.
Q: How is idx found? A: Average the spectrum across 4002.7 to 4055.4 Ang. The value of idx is 118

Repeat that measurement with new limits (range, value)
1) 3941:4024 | 93.4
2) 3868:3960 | 69.8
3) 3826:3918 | 63.5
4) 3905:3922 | 87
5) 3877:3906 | 72.2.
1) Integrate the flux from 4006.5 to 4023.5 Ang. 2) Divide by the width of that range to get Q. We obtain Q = 122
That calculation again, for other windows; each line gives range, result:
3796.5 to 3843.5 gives 53.1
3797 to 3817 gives 67.3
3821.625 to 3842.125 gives 39.9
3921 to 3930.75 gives 59.3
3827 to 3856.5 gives 48.9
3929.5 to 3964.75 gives 63.8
